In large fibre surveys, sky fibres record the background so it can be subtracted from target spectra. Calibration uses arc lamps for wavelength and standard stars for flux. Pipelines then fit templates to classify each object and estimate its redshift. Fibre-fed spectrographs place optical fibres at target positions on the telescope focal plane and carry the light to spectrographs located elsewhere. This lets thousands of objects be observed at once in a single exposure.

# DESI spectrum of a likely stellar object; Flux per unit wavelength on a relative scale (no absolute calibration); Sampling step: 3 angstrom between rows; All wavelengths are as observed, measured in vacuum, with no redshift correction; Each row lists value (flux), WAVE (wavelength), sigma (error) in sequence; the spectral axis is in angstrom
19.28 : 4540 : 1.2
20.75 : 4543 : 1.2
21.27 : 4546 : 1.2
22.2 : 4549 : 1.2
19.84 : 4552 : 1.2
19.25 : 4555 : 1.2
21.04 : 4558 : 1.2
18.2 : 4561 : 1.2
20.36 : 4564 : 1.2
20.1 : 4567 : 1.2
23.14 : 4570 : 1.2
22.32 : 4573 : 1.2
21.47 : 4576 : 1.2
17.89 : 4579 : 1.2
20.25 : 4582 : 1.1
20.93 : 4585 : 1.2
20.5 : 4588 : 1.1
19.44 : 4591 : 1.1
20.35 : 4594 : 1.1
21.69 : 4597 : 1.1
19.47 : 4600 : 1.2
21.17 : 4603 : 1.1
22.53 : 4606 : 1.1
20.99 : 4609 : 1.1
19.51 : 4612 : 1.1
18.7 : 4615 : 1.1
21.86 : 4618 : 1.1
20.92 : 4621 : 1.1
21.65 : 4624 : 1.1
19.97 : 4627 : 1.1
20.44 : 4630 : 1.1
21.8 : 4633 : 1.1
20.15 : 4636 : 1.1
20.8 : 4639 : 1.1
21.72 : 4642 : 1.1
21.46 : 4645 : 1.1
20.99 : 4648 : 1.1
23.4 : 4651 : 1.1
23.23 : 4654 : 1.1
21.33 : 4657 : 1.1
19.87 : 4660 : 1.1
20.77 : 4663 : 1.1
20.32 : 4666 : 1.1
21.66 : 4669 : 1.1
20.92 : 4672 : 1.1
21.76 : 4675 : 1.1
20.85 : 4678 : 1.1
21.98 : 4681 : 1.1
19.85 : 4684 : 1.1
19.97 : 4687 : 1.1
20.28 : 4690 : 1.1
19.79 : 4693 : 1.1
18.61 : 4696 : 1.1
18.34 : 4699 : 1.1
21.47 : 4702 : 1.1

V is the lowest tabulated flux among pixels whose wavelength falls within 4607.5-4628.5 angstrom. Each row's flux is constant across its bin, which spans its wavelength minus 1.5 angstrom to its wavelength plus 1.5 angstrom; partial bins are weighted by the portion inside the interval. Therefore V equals 18.7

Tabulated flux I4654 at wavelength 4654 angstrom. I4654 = 23.23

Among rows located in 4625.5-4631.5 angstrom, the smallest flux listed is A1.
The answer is 19.97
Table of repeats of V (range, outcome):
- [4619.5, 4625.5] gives 20.92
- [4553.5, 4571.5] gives 18.2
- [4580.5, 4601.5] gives 19.44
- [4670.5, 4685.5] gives 19.85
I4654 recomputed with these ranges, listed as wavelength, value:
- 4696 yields 18.61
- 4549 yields 22.2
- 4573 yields 22.32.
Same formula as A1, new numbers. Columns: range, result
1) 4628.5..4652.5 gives 20.15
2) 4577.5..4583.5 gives 17.89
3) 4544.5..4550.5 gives 21.27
